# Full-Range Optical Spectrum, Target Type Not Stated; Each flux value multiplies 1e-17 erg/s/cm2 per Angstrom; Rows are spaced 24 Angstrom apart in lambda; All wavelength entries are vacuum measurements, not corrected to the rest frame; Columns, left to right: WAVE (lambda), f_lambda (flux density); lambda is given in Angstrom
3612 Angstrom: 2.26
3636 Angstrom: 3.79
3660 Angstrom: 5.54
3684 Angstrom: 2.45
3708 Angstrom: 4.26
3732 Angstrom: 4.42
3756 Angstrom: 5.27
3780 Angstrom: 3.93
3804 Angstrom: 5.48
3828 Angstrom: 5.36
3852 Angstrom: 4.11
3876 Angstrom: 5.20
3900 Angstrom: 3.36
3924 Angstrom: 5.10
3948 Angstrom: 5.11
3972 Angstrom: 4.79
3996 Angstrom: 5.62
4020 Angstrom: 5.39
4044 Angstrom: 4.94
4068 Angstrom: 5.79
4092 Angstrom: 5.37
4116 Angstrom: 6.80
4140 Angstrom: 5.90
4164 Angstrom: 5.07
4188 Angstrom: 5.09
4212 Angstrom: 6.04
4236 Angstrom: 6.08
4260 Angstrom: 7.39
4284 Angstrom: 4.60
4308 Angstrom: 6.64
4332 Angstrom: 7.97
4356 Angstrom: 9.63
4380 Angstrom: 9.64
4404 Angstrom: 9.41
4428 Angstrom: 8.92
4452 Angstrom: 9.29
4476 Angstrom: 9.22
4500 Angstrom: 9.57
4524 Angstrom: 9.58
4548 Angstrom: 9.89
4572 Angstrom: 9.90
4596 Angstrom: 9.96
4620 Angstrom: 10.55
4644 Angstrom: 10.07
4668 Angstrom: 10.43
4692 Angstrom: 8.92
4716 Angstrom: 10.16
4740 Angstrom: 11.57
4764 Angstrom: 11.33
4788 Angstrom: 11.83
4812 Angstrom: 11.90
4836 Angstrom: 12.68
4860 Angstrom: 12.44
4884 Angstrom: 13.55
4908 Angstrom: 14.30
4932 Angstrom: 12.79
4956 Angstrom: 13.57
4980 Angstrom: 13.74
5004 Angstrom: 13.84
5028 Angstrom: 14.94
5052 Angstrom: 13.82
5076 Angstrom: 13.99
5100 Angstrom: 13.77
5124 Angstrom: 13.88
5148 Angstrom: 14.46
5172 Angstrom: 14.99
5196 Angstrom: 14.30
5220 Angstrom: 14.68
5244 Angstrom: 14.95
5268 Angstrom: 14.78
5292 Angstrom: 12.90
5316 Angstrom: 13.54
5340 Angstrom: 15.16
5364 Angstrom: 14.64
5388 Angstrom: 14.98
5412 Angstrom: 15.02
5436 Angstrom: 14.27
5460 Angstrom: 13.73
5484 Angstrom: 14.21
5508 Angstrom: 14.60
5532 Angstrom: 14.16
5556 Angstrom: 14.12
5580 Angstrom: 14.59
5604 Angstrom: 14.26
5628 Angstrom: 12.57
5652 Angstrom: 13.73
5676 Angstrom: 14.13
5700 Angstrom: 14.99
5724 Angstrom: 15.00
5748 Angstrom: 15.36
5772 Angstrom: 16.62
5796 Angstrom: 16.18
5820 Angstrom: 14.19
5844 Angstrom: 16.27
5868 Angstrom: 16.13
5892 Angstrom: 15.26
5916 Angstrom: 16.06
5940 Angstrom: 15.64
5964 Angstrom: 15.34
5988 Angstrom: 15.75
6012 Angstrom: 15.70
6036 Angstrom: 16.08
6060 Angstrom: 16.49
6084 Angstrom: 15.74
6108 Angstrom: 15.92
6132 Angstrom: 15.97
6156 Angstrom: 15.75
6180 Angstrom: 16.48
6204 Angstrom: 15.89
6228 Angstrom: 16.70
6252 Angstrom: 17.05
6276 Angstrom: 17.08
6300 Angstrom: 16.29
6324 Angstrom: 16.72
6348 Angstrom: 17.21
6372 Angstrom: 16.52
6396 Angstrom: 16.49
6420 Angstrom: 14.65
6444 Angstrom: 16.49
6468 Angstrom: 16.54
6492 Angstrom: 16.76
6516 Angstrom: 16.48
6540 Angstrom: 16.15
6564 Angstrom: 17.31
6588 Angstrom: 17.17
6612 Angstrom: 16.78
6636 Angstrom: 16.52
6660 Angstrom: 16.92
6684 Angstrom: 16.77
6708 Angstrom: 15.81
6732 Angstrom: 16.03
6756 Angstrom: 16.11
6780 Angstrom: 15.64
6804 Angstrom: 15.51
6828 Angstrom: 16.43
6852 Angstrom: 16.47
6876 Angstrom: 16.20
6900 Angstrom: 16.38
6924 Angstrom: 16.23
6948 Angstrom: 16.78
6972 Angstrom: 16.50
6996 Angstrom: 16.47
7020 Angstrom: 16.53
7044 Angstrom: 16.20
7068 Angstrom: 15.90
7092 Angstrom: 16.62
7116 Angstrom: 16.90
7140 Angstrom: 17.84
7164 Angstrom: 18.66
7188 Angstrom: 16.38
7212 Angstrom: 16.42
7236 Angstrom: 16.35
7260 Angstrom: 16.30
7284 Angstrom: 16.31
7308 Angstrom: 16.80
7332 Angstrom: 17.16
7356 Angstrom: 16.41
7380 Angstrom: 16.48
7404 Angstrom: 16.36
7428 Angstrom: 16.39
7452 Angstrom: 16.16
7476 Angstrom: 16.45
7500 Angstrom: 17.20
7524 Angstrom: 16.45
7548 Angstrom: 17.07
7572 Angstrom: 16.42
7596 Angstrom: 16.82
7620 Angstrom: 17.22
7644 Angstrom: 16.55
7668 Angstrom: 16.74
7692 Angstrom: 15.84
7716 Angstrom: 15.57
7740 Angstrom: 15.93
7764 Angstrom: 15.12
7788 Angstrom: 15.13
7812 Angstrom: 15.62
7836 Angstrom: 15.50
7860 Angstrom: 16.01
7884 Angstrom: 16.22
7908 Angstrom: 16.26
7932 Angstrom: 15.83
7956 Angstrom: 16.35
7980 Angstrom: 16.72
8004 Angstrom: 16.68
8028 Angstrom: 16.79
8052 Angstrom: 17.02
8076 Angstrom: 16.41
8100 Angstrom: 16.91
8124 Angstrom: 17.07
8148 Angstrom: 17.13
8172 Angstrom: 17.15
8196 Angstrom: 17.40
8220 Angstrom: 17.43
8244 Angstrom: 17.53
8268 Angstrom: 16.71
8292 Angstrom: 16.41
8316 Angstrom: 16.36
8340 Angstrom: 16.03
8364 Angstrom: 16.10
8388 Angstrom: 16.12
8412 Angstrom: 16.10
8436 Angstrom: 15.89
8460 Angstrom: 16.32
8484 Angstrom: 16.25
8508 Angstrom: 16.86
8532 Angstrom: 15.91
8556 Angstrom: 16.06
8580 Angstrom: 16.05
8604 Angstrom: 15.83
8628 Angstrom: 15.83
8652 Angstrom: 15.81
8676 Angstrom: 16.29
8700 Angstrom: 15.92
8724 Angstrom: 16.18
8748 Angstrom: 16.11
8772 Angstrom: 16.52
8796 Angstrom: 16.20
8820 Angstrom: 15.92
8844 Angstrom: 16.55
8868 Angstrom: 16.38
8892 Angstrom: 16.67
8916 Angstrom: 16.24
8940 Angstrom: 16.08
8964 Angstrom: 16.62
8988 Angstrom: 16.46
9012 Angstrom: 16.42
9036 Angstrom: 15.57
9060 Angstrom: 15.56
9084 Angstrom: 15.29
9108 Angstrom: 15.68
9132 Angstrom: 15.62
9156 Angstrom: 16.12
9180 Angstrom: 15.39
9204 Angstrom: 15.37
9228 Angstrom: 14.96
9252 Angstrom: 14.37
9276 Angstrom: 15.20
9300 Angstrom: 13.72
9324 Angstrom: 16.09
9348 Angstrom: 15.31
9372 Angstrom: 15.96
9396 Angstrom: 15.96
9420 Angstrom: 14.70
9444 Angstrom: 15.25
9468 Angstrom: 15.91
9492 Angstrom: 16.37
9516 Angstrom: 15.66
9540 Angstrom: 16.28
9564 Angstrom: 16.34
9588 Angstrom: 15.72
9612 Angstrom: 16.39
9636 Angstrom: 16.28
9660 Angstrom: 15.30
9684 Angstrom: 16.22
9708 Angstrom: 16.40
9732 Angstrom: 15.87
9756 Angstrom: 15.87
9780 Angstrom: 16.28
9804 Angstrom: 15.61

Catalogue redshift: 0.088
